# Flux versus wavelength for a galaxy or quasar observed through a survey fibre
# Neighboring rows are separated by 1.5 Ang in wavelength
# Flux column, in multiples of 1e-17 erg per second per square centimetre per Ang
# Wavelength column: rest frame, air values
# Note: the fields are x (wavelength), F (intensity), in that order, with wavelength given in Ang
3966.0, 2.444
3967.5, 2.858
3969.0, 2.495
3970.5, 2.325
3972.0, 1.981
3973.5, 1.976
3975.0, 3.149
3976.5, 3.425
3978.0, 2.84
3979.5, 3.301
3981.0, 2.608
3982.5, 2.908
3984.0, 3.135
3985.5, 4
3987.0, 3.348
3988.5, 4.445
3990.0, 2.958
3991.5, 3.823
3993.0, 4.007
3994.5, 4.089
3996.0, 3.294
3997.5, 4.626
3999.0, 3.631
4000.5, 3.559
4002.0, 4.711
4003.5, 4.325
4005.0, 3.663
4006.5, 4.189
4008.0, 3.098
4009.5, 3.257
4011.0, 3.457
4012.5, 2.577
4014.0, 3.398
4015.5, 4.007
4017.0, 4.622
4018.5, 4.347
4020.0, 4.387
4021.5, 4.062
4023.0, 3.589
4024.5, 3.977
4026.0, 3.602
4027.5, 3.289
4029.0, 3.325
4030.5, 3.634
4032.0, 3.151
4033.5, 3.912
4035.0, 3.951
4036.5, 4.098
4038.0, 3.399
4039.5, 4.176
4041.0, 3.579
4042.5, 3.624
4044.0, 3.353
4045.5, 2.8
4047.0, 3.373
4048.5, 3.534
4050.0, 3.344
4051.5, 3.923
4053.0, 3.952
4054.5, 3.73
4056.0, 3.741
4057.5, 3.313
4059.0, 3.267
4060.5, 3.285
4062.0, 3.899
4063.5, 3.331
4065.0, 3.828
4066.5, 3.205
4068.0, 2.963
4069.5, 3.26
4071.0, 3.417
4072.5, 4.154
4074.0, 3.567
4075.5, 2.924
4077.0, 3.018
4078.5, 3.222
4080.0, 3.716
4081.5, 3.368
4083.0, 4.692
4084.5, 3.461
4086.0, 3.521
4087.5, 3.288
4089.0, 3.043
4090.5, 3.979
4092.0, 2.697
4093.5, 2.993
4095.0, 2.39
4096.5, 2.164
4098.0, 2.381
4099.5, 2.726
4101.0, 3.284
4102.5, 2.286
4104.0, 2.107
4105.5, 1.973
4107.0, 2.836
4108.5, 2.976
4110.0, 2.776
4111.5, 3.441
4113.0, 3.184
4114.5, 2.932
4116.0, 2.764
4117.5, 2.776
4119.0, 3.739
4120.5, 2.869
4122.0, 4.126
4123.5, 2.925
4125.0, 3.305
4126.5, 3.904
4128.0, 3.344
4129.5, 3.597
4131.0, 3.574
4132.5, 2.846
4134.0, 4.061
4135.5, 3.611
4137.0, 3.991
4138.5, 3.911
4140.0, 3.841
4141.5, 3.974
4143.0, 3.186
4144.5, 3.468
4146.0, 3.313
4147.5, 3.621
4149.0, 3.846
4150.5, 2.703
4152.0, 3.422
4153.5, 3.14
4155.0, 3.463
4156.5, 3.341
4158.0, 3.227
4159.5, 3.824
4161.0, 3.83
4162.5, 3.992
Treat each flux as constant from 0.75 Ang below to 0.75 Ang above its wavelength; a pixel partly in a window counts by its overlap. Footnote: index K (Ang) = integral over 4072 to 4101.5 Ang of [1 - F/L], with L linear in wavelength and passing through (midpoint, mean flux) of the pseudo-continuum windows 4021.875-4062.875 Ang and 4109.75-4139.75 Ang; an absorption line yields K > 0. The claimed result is 2.3 Ang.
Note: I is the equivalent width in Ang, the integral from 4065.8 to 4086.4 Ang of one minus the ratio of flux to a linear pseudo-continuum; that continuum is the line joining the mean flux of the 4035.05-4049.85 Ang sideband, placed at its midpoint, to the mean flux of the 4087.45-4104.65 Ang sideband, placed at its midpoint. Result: -2.78 Ang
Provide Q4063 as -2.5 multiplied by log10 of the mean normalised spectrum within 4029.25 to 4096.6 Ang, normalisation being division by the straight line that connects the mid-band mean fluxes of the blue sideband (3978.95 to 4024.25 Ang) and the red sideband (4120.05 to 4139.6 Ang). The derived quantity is 0.06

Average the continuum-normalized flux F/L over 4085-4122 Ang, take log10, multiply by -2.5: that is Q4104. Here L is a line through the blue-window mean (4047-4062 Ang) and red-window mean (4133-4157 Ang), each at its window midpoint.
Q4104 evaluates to 0.22 mag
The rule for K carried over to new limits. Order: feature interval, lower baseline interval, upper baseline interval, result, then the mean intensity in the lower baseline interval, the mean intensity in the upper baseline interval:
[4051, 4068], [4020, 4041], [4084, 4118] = -0.9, 3.72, 2.86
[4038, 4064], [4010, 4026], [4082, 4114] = -0.6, 3.82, 2.96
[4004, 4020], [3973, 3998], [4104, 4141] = -1.5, 3.41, 3.28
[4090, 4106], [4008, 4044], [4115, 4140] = 4.1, 3.69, 3.47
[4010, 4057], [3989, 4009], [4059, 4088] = 0.0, 3.84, 3.48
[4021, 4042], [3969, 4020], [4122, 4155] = -1.2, 3.49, 3.52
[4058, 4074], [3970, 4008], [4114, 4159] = -0.1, 3.45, 3.43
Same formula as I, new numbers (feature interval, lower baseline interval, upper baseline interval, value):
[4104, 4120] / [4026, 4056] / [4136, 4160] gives 2.89 Ang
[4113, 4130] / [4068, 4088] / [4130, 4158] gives 1.04 Ang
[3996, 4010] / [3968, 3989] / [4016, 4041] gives -1.98 Ang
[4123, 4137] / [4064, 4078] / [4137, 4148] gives 0.36 Ang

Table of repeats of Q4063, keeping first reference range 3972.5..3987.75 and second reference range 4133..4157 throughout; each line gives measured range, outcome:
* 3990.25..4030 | -0.20 mag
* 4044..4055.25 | -0.08 mag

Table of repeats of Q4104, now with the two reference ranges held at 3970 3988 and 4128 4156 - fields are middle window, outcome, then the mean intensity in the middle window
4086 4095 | 0.061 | 3.16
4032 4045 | -0.175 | 3.71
